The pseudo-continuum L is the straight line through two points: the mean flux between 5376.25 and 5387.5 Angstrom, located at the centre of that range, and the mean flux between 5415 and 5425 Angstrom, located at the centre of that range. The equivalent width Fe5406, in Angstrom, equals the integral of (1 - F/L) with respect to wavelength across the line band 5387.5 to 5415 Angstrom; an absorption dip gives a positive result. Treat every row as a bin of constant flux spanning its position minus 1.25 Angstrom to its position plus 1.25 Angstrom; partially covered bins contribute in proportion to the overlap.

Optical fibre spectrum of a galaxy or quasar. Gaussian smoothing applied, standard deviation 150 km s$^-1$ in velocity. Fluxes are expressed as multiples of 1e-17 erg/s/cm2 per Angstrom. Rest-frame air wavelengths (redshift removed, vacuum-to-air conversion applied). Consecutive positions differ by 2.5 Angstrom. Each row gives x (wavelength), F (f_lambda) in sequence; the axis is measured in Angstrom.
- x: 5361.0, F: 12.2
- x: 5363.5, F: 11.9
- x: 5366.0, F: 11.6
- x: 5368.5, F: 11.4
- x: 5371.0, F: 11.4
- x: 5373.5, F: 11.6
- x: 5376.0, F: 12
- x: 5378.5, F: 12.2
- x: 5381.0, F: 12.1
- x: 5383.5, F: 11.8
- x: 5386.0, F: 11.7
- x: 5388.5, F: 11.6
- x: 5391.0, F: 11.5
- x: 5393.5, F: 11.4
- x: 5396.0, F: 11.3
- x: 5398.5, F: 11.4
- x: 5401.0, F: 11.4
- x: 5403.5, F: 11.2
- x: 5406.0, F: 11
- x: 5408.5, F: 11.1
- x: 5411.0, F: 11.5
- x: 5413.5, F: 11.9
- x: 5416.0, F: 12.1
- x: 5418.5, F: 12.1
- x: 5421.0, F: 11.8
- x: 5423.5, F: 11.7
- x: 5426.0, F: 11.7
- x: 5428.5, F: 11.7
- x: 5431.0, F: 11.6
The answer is 1.2 Angstrom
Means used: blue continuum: 11.9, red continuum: 11.9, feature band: 11.4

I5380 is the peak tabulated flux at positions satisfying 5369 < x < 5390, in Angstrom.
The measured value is 12.2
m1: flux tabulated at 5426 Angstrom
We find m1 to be 11.7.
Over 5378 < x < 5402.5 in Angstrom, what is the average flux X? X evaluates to 11.6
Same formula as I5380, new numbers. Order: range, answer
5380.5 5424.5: 12.1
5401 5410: 11.4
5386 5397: 11.7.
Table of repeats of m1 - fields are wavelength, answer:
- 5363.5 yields 11.9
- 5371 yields 11.4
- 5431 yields 11.6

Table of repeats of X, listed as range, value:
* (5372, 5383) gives 11.9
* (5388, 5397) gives 11.4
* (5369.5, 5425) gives 11.6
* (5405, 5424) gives 11.7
